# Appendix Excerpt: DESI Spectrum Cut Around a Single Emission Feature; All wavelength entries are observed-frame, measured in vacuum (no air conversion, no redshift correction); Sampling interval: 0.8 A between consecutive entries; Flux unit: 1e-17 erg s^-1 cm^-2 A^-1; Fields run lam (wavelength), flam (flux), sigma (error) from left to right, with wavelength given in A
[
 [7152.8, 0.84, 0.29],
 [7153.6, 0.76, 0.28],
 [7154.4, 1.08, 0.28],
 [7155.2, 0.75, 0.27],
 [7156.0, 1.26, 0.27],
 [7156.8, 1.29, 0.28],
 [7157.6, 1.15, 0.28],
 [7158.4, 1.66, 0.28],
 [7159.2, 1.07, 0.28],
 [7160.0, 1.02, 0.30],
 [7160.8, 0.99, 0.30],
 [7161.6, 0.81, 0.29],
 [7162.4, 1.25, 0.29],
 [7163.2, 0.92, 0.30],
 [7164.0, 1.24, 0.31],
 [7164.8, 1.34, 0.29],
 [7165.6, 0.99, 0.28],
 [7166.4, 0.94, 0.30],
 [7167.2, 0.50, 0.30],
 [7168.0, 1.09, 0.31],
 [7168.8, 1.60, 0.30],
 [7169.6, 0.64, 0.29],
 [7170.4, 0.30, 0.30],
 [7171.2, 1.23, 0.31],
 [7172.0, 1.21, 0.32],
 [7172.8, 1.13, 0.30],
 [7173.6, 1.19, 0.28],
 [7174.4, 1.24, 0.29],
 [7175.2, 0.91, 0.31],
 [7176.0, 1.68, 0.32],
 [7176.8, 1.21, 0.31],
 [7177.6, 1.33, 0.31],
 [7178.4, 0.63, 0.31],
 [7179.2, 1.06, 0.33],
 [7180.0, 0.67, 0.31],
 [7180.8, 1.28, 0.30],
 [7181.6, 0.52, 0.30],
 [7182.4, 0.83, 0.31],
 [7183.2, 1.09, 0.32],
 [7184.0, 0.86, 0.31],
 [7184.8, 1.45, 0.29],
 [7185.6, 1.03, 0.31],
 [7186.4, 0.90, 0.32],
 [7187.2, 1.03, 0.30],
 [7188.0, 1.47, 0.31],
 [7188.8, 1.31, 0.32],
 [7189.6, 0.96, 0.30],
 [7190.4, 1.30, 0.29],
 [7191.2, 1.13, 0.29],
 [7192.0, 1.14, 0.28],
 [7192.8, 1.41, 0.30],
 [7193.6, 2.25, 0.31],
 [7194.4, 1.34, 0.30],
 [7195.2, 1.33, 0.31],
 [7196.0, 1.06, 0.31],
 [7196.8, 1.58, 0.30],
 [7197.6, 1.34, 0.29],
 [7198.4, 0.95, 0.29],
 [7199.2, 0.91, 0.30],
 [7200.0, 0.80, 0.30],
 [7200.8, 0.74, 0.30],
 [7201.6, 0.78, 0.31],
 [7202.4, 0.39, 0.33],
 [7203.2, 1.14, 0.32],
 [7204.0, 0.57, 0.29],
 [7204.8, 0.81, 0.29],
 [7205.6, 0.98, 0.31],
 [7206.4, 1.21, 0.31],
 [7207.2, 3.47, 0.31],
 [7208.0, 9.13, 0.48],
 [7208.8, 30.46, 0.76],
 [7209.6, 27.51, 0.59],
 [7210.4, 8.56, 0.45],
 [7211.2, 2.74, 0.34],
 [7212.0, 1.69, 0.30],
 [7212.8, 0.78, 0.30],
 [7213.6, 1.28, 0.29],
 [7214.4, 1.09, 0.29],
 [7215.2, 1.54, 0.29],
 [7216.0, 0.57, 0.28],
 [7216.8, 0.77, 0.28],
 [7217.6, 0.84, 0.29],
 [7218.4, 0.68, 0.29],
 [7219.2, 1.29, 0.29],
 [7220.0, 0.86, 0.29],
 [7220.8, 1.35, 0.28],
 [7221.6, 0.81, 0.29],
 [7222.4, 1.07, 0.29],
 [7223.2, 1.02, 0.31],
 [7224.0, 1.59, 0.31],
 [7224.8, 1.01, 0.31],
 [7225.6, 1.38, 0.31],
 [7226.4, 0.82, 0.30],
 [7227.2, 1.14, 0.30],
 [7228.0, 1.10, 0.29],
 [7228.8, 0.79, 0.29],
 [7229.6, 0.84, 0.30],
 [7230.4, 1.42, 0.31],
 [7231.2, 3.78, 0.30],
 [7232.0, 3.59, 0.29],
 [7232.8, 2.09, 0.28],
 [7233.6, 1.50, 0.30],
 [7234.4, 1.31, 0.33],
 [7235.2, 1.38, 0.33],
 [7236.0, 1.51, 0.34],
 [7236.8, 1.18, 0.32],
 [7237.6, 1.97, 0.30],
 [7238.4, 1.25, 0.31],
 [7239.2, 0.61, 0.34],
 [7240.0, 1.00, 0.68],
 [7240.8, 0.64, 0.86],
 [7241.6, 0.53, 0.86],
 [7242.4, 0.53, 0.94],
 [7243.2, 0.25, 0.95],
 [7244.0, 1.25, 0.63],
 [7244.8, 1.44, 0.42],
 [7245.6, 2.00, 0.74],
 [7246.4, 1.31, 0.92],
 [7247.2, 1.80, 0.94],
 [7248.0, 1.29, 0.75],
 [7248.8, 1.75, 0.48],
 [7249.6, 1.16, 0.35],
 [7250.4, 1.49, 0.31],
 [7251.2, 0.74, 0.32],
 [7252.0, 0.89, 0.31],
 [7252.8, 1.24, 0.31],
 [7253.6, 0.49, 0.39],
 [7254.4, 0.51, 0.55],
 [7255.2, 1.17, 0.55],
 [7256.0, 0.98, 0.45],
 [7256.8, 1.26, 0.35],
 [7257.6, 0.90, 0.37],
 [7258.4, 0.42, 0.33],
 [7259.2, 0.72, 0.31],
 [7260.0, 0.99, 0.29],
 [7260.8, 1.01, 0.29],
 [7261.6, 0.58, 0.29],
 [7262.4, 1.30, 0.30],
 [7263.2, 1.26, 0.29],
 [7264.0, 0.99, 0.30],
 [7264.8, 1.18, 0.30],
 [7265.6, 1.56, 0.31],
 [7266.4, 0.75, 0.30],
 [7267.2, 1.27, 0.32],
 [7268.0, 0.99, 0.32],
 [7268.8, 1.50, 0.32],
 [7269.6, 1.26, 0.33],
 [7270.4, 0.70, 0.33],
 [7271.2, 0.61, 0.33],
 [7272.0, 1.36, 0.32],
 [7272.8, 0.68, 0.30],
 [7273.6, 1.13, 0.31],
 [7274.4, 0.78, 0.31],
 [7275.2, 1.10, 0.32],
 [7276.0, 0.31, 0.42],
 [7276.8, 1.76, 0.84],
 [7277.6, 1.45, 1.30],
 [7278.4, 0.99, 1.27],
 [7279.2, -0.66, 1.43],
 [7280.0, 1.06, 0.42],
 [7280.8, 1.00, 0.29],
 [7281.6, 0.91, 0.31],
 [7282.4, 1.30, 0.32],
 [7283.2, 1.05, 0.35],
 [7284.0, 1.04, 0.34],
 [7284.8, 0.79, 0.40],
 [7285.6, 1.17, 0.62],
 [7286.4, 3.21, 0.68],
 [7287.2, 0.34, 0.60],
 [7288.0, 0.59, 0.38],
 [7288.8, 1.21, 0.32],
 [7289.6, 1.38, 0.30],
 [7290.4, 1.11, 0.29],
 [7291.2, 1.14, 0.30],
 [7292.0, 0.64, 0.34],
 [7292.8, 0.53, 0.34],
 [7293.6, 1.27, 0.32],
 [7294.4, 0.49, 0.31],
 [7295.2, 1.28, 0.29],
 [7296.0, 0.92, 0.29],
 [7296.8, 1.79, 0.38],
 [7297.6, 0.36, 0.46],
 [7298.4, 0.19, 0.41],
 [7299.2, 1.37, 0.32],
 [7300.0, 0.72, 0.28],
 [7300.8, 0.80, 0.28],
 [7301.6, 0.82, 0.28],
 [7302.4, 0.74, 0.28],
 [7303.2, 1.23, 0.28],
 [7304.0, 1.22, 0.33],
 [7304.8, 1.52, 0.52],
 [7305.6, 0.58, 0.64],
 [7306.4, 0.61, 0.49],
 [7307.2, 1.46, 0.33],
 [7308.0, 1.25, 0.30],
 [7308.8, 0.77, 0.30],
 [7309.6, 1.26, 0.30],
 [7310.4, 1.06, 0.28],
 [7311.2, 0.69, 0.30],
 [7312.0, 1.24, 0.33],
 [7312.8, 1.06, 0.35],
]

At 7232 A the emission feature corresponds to [N II]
